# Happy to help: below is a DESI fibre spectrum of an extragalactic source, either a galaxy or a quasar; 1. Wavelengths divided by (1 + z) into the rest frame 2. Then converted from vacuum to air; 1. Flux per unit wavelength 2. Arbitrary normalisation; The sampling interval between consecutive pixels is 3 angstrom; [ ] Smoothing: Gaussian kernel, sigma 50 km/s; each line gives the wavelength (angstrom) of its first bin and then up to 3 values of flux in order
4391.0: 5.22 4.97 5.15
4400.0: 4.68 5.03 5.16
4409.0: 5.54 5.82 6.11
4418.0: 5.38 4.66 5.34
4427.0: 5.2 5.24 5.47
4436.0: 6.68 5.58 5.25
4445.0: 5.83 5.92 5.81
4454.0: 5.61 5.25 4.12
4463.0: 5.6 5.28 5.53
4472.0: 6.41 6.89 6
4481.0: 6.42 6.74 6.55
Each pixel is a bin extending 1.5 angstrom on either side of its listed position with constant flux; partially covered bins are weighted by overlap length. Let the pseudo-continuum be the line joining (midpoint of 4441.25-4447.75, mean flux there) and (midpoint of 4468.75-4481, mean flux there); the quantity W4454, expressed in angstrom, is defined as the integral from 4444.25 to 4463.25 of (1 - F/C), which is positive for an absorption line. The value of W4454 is 1.3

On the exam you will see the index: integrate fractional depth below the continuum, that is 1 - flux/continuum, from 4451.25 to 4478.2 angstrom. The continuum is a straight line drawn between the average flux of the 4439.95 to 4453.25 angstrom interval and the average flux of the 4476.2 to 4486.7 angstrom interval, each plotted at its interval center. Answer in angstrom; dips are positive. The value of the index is 2.0 angstrom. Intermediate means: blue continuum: 5.69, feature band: 5.62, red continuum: 6.42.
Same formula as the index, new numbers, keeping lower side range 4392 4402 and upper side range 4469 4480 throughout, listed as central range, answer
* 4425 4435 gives 0.29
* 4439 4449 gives 0.23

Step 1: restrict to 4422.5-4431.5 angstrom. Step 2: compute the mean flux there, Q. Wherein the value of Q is 5.26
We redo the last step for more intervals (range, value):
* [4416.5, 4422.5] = 5.02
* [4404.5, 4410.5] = 5.35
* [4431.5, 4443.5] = 5.75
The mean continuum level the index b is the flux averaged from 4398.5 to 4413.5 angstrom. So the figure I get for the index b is 5.25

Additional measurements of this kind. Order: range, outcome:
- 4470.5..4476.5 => 6.65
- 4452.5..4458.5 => 5.43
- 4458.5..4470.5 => 5.13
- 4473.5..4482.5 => 6.44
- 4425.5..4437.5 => 5.65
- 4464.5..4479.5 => 6.02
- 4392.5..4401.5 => 4.93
